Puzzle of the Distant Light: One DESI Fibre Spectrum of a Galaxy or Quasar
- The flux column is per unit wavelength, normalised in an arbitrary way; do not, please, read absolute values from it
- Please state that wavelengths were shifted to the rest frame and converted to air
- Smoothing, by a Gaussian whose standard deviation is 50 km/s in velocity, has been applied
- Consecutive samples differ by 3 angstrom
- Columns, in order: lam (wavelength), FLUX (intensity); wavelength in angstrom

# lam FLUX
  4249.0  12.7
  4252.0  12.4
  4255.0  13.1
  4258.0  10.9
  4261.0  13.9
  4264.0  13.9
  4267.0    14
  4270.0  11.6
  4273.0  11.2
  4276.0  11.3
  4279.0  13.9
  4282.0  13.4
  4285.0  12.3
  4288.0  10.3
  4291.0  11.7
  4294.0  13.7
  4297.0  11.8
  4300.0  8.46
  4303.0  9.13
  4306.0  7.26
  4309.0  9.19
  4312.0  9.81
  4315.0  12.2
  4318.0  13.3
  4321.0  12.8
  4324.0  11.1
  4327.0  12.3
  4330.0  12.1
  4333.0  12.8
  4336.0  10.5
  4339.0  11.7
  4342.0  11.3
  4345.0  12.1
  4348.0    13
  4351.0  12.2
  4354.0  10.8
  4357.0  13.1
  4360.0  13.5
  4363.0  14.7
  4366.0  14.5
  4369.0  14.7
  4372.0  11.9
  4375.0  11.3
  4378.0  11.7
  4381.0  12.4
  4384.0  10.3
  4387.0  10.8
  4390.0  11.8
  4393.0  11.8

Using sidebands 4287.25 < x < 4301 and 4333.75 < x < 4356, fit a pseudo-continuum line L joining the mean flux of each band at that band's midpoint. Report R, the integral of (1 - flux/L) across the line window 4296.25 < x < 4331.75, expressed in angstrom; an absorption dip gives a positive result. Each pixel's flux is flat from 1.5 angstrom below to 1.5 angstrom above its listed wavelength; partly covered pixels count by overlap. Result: 2.2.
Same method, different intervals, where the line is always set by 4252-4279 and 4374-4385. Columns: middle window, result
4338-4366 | -2.09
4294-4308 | 2.96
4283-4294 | 0.46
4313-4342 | -0.08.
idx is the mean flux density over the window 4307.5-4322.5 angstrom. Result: 11.5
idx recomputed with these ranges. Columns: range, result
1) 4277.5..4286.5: 13.2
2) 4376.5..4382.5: 12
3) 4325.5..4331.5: 12.2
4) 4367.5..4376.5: 12.6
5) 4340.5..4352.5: 12.2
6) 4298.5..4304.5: 8.79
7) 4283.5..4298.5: 12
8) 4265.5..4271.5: 12.8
